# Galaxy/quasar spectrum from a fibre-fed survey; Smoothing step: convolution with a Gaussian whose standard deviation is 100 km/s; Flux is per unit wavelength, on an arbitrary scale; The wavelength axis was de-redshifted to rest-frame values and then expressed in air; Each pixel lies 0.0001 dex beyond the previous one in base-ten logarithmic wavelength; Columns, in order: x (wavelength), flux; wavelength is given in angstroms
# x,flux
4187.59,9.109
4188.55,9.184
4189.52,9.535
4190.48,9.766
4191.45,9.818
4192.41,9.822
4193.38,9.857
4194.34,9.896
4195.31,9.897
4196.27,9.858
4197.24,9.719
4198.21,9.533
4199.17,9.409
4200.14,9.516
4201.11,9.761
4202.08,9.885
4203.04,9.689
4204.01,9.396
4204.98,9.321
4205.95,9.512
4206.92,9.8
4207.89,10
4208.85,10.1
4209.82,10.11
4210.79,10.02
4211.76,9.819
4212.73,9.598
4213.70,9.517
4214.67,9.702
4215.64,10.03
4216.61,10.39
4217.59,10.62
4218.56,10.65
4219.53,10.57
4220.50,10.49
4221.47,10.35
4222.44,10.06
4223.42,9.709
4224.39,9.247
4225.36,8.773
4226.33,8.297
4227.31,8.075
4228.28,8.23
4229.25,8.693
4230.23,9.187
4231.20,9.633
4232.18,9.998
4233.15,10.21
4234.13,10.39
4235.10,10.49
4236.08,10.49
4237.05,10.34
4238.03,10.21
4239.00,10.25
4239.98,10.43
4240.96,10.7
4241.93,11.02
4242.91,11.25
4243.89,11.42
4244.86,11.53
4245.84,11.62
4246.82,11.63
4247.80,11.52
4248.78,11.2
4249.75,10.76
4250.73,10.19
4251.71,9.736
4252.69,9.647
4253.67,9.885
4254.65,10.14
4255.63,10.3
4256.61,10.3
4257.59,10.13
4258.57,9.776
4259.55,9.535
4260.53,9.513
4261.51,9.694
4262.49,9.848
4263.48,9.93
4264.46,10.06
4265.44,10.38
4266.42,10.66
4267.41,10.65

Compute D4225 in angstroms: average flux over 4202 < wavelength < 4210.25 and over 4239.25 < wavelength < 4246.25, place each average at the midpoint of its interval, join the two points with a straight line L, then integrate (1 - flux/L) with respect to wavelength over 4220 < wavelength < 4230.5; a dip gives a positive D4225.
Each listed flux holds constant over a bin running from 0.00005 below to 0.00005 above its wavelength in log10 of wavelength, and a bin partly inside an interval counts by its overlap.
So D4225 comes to 1.3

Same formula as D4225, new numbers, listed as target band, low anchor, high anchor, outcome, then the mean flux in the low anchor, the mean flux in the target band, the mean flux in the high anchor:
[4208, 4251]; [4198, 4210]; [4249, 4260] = -1.23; 9.69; 10.2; 10.1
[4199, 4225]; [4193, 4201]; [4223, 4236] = -0.99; 9.71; 9.9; 9.34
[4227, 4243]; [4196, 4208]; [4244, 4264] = 0.21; 9.62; 9.97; 10.4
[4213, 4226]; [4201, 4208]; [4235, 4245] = 0.15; 9.64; 9.98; 10.7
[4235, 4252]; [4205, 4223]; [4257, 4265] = -1.61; 10.1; 10.8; 9.82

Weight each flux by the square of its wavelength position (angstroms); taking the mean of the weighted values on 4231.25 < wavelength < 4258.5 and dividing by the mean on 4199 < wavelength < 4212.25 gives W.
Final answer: 1.1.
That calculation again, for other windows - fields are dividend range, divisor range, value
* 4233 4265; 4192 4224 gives 1.07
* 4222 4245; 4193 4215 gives 1.03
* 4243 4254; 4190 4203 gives 1.14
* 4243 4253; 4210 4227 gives 1.13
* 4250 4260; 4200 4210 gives 1.05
